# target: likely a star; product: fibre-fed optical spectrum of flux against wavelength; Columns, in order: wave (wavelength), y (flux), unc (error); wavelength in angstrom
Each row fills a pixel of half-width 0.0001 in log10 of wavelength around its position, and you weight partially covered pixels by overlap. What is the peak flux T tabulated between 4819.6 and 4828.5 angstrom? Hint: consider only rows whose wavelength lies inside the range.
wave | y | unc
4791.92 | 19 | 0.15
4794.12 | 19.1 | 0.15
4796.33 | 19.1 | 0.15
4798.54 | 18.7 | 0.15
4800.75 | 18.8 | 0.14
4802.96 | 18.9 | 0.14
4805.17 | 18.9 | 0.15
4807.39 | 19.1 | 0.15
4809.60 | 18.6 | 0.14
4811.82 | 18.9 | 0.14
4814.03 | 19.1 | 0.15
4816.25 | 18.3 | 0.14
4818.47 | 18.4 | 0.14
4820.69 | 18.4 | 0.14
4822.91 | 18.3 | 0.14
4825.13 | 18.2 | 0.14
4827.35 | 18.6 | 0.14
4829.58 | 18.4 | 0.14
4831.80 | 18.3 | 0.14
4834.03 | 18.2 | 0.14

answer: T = 18.6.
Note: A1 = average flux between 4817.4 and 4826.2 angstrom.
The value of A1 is 18.3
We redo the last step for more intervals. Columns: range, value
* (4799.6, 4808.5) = 18.9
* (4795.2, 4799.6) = 18.9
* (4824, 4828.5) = 18.4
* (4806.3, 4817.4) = 18.8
